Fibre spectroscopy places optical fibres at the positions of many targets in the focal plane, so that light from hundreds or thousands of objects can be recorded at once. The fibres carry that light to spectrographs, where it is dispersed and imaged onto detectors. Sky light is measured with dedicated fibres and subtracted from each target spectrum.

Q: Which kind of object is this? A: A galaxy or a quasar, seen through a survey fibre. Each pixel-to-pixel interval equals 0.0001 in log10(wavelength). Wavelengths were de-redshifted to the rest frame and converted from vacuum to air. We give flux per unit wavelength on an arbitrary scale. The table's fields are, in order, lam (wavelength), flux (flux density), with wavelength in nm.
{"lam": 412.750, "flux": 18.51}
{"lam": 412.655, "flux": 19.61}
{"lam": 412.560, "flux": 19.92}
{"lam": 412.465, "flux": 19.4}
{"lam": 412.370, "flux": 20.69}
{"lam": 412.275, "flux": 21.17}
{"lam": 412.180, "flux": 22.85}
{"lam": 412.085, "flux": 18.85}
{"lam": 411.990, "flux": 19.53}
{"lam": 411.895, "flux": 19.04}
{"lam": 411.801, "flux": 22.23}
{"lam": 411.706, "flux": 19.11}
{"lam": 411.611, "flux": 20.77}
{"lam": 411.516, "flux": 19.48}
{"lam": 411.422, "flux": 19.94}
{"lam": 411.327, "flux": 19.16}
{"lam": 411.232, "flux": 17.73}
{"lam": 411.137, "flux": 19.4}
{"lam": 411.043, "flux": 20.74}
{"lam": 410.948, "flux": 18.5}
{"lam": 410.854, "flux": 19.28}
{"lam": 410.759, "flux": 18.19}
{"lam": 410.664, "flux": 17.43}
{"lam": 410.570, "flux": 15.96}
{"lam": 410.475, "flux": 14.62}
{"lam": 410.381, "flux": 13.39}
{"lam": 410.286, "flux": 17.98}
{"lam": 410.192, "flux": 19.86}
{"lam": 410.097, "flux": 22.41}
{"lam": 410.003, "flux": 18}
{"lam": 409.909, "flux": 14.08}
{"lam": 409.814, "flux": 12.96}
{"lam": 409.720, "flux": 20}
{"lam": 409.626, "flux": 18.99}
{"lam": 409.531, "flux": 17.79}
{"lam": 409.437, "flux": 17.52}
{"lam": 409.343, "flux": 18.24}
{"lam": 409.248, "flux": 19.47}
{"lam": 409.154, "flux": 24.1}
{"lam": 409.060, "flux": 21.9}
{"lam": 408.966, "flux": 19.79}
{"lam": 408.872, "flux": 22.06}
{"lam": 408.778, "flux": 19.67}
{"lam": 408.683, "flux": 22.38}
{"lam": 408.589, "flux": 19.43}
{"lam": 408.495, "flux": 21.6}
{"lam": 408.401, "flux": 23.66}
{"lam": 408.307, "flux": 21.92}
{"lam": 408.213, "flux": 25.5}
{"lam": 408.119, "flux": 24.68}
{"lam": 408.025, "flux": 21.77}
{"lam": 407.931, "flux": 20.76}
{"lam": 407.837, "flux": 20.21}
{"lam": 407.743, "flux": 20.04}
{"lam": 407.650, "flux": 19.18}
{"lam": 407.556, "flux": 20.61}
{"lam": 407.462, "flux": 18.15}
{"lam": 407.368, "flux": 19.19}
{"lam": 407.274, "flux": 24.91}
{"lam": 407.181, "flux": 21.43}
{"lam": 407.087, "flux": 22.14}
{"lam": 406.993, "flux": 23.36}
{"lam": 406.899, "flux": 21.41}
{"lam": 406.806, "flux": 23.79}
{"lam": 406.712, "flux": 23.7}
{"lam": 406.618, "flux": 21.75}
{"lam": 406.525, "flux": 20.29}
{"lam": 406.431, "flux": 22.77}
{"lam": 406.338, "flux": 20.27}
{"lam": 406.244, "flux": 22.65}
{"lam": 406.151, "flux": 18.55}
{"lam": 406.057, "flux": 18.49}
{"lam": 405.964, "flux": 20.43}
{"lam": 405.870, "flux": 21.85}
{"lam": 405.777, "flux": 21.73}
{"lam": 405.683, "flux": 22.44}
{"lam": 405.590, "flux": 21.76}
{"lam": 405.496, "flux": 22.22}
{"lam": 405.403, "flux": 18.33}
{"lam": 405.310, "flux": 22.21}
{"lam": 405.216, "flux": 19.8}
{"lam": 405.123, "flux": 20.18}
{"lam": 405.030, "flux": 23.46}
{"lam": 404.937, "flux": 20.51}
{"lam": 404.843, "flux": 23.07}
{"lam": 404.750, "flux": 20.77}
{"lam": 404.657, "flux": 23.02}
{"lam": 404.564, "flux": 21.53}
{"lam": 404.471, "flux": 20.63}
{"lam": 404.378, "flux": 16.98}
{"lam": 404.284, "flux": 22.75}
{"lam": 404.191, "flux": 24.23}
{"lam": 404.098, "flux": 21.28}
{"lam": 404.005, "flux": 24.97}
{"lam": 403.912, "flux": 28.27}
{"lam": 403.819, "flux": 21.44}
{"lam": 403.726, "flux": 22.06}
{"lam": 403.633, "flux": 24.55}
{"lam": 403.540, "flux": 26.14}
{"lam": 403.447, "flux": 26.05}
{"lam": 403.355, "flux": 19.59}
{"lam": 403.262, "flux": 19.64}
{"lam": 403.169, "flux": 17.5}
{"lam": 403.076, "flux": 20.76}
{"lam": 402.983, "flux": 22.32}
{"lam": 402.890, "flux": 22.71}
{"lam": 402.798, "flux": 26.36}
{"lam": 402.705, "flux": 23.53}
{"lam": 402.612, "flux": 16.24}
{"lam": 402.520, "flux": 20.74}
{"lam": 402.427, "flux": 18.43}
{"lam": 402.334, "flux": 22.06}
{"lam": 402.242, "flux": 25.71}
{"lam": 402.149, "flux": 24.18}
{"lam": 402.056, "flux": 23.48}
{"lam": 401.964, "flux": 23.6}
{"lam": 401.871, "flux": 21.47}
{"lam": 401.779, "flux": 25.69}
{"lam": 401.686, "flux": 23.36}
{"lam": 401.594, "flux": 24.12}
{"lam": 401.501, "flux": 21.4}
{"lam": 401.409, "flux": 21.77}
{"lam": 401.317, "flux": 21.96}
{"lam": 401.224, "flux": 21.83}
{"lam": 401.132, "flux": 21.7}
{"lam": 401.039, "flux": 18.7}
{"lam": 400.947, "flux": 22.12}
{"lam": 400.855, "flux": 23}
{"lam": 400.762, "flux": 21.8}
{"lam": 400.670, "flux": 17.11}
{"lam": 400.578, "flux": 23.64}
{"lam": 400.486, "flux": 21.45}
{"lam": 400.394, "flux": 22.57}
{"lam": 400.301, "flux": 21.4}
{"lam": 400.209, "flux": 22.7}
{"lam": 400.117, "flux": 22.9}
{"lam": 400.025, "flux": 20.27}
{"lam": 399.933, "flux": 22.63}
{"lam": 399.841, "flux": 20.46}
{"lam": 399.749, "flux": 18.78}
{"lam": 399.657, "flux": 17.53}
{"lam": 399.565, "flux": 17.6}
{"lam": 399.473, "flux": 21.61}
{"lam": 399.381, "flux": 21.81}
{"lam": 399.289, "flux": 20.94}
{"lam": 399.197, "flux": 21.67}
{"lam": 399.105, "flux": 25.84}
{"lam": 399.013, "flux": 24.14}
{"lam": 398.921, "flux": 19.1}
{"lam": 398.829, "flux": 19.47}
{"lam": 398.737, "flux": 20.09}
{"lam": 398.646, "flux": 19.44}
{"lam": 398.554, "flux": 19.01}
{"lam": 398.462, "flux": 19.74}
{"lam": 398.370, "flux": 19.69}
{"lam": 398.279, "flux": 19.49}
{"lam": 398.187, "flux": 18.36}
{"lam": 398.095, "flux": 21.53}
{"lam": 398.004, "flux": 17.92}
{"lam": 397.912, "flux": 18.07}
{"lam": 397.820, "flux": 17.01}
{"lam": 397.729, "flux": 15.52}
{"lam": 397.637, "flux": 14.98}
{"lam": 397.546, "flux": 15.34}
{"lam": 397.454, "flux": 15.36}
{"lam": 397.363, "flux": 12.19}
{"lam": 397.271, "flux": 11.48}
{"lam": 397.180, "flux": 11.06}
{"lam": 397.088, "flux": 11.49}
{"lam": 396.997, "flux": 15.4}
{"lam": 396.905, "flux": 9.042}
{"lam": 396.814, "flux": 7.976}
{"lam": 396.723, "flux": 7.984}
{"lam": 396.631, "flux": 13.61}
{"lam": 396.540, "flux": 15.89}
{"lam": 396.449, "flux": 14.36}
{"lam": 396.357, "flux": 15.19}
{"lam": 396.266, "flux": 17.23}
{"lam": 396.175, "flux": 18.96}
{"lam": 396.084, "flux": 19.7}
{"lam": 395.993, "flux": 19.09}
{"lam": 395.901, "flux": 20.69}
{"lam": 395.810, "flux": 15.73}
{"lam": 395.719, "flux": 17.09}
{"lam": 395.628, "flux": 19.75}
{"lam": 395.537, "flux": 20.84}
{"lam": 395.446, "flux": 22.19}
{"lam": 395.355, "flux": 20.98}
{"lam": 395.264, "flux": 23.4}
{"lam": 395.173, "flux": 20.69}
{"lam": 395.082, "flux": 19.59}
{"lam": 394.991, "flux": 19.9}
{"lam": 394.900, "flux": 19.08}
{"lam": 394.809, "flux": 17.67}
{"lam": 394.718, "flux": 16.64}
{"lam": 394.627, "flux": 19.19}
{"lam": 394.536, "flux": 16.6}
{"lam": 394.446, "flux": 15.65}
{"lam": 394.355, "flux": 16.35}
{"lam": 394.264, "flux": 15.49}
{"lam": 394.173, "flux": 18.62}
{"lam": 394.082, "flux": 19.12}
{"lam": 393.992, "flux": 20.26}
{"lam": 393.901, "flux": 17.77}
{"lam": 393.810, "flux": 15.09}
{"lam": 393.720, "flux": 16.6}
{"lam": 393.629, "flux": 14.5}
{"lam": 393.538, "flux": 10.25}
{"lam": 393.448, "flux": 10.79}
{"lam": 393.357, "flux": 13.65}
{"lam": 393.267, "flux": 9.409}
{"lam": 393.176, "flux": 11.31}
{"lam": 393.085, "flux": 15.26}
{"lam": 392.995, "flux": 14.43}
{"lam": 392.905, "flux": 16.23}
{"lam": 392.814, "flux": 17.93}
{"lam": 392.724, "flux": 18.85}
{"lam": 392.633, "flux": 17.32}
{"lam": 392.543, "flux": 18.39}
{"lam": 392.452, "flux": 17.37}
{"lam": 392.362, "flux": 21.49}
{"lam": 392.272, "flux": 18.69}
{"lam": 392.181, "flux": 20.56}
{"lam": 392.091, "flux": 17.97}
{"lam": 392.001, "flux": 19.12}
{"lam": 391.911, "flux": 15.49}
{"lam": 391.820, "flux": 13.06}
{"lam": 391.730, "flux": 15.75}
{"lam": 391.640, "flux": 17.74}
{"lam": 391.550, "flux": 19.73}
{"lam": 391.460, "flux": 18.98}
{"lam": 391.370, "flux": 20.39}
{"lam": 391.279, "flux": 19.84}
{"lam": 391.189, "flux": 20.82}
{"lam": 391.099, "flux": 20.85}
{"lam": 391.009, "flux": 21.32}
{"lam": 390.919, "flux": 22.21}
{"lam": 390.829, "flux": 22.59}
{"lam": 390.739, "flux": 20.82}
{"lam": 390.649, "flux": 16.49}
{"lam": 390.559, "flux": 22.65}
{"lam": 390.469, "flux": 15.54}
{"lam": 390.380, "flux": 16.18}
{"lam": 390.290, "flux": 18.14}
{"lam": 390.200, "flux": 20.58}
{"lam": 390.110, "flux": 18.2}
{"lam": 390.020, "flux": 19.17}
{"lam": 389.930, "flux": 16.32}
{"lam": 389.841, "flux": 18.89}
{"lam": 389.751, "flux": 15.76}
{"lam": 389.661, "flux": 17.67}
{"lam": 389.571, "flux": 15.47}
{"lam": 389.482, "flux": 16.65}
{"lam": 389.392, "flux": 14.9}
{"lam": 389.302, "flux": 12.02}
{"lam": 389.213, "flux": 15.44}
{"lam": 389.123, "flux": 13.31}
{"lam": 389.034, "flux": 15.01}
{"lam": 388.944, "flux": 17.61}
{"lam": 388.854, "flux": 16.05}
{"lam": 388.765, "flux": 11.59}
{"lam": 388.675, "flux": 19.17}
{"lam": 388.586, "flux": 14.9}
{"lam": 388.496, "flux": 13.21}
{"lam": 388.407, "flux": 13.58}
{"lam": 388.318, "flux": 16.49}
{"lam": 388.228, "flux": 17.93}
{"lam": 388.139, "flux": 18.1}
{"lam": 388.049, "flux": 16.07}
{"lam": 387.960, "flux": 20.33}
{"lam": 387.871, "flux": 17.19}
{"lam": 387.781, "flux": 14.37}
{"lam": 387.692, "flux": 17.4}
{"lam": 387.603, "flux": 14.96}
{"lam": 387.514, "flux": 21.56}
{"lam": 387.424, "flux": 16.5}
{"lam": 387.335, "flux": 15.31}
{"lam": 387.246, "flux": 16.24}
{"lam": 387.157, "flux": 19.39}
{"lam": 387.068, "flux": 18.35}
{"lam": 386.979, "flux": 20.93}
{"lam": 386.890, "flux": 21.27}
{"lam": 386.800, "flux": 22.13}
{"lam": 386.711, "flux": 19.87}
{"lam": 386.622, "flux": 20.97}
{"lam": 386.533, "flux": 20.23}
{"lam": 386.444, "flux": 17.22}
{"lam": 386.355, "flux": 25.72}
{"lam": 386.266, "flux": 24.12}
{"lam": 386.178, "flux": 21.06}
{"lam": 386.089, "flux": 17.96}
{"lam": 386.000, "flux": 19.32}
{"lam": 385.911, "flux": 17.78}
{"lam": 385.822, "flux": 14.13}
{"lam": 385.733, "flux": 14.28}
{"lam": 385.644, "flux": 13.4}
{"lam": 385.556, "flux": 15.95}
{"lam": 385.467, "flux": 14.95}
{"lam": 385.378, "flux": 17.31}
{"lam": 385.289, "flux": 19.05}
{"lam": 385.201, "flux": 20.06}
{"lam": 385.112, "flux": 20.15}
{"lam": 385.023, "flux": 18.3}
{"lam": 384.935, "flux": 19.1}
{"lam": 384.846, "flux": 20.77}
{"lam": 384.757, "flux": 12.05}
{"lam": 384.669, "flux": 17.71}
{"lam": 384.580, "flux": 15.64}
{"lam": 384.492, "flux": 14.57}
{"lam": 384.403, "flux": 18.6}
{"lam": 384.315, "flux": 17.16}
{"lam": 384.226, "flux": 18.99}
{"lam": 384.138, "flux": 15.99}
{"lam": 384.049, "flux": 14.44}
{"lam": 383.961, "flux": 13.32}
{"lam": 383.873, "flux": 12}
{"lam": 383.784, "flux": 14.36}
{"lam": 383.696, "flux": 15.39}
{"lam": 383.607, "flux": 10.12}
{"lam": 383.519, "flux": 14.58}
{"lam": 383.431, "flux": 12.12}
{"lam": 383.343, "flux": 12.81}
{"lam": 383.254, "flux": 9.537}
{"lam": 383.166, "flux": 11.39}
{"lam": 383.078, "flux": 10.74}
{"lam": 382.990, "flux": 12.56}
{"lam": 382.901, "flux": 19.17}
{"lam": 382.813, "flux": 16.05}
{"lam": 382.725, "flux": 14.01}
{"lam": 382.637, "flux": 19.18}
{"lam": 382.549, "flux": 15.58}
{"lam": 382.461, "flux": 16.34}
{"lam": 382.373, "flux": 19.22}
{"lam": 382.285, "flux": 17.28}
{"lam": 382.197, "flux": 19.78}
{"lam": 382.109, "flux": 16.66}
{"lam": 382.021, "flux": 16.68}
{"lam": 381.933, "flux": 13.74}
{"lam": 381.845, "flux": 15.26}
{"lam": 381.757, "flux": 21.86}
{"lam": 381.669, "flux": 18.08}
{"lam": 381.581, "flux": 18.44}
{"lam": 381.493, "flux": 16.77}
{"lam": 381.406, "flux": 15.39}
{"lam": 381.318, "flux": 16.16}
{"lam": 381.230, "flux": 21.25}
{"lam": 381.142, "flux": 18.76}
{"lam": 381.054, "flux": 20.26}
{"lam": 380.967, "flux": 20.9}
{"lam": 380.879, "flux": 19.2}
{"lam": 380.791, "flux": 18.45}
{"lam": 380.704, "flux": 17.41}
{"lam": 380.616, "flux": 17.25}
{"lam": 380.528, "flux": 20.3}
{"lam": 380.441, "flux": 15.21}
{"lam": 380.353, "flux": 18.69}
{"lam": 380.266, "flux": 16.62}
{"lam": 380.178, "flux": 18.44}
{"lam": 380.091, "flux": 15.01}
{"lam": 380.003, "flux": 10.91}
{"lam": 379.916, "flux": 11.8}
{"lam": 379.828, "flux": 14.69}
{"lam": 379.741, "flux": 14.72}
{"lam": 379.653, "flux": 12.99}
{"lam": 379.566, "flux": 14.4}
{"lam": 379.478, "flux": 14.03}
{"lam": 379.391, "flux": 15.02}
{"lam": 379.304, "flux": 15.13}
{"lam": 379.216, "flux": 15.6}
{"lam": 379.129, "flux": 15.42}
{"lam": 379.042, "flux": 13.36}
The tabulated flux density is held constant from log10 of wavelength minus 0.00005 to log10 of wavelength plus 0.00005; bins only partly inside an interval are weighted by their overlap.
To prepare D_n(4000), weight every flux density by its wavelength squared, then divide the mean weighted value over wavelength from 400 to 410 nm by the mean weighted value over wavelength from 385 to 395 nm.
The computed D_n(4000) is 1.33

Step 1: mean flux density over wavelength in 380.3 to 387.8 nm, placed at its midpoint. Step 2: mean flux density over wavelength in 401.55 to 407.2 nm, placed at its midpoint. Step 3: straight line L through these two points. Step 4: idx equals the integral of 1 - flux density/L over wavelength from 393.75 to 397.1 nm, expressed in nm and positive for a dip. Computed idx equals 0.45 nm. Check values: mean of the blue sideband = 17.2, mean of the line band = 17.2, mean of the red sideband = 22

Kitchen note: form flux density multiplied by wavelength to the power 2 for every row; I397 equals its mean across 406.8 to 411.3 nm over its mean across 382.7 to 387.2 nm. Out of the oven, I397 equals 1.33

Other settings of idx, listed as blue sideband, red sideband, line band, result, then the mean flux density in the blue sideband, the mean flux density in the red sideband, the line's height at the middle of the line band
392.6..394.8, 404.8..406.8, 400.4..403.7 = -0.433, 15.7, 21.3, 19.6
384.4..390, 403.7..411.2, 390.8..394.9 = 0.218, 17.3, 20.6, 18.3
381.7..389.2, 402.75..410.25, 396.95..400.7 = 0.132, 16.7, 21.3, 19.6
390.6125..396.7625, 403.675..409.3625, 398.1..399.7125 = -0.094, 17.6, 21.6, 19.2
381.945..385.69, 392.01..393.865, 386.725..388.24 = -0.225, 15.8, 15.9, 15.8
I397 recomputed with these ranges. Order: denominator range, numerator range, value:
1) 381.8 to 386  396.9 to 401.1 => 1.31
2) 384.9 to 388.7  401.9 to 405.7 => 1.33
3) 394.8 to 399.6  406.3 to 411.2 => 1.20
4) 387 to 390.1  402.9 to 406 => 1.44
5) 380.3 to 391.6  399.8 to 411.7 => 1.34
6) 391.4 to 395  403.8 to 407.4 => 1.39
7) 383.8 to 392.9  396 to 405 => 1.21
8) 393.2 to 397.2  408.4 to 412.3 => 1.26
